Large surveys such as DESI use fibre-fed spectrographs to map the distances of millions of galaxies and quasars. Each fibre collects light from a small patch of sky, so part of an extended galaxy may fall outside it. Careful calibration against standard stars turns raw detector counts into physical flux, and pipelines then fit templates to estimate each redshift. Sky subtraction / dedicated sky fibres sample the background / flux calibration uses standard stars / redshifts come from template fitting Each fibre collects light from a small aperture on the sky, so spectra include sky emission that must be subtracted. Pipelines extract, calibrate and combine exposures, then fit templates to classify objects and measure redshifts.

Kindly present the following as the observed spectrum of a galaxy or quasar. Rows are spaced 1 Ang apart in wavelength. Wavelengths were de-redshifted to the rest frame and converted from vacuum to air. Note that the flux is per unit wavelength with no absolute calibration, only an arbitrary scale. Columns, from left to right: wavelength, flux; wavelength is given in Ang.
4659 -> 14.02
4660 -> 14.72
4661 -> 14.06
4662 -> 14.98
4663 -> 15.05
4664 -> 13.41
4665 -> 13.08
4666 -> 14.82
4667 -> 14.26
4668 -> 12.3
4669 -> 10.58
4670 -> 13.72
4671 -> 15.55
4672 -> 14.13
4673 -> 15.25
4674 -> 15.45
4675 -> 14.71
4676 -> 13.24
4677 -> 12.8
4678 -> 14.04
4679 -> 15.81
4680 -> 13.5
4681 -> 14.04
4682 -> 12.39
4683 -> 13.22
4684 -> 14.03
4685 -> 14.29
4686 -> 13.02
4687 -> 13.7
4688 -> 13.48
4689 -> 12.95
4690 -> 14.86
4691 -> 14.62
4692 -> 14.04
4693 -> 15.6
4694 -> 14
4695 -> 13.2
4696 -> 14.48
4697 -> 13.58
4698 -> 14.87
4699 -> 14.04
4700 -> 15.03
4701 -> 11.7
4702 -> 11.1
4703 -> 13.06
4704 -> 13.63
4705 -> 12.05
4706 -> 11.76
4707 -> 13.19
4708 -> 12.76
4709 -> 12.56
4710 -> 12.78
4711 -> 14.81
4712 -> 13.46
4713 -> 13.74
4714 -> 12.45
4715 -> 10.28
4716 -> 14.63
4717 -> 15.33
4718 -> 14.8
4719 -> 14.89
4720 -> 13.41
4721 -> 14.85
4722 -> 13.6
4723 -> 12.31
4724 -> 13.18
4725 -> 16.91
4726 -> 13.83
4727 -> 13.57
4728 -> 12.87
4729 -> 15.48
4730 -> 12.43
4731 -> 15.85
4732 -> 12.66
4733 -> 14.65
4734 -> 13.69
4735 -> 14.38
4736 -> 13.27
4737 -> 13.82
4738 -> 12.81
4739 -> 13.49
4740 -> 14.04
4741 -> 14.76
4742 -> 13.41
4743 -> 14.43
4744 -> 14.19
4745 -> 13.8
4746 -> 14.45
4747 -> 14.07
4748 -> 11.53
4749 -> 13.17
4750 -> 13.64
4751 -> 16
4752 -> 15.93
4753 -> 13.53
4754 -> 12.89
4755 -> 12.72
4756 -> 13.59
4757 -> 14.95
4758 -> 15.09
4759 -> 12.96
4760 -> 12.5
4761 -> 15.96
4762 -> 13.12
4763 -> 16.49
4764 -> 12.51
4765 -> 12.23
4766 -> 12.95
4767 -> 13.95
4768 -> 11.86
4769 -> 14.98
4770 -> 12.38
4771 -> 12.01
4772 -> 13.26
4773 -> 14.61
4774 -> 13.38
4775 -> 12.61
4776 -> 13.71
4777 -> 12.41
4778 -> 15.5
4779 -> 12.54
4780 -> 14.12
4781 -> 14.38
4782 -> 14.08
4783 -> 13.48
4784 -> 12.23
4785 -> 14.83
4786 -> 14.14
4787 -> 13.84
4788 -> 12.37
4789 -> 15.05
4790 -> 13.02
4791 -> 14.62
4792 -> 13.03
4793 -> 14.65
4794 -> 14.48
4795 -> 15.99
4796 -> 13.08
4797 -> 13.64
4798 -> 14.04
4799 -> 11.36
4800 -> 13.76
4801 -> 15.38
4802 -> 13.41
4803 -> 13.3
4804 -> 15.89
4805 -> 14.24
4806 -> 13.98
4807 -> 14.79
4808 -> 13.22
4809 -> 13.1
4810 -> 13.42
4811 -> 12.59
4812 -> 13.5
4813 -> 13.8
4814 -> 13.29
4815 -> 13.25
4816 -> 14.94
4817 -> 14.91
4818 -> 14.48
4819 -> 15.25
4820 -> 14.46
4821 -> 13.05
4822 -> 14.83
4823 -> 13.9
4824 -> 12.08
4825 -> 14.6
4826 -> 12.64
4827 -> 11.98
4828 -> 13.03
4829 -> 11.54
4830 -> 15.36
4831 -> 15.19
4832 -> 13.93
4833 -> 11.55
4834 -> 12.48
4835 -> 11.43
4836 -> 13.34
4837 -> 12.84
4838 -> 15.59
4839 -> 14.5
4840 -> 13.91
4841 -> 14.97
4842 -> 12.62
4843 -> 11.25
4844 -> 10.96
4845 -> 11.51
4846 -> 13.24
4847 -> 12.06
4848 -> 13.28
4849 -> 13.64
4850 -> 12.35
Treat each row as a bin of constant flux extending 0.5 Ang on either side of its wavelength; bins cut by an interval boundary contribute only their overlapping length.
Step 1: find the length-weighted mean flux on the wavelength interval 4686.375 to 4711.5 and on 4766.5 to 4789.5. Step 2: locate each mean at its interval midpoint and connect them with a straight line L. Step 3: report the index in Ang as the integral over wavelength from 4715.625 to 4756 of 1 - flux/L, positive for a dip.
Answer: -1.3 Ang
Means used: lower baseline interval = 13.5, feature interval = 14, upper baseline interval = 13.6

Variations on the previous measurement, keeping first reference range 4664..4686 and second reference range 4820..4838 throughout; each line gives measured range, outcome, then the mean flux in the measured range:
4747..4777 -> -0.2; 13.6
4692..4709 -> 0.5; 13.4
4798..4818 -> -0.7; 13.8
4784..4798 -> -0.6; 14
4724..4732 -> -0.3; 14.2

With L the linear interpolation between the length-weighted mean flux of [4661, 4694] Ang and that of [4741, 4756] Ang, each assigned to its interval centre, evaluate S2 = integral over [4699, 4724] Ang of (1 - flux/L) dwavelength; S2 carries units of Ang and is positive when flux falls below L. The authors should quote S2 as 1.2 Ang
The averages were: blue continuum 14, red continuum 13.9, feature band 13.3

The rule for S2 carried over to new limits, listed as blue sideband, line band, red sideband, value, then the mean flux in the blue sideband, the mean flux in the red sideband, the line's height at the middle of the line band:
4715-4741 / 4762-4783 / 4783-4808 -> 0.69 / 14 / 13.9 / 14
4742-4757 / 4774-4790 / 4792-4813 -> 0.25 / 13.9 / 13.9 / 13.9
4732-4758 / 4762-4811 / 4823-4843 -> -0.30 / 13.9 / 13.3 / 13.6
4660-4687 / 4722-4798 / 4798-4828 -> 0.18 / 13.9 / 13.8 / 13.8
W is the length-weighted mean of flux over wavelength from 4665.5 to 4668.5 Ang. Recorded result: 13.8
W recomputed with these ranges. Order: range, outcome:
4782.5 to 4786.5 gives 13.7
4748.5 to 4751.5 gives 14.3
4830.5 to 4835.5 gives 12.9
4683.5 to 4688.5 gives 13.7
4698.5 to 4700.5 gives 14.5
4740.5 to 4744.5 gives 14.2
